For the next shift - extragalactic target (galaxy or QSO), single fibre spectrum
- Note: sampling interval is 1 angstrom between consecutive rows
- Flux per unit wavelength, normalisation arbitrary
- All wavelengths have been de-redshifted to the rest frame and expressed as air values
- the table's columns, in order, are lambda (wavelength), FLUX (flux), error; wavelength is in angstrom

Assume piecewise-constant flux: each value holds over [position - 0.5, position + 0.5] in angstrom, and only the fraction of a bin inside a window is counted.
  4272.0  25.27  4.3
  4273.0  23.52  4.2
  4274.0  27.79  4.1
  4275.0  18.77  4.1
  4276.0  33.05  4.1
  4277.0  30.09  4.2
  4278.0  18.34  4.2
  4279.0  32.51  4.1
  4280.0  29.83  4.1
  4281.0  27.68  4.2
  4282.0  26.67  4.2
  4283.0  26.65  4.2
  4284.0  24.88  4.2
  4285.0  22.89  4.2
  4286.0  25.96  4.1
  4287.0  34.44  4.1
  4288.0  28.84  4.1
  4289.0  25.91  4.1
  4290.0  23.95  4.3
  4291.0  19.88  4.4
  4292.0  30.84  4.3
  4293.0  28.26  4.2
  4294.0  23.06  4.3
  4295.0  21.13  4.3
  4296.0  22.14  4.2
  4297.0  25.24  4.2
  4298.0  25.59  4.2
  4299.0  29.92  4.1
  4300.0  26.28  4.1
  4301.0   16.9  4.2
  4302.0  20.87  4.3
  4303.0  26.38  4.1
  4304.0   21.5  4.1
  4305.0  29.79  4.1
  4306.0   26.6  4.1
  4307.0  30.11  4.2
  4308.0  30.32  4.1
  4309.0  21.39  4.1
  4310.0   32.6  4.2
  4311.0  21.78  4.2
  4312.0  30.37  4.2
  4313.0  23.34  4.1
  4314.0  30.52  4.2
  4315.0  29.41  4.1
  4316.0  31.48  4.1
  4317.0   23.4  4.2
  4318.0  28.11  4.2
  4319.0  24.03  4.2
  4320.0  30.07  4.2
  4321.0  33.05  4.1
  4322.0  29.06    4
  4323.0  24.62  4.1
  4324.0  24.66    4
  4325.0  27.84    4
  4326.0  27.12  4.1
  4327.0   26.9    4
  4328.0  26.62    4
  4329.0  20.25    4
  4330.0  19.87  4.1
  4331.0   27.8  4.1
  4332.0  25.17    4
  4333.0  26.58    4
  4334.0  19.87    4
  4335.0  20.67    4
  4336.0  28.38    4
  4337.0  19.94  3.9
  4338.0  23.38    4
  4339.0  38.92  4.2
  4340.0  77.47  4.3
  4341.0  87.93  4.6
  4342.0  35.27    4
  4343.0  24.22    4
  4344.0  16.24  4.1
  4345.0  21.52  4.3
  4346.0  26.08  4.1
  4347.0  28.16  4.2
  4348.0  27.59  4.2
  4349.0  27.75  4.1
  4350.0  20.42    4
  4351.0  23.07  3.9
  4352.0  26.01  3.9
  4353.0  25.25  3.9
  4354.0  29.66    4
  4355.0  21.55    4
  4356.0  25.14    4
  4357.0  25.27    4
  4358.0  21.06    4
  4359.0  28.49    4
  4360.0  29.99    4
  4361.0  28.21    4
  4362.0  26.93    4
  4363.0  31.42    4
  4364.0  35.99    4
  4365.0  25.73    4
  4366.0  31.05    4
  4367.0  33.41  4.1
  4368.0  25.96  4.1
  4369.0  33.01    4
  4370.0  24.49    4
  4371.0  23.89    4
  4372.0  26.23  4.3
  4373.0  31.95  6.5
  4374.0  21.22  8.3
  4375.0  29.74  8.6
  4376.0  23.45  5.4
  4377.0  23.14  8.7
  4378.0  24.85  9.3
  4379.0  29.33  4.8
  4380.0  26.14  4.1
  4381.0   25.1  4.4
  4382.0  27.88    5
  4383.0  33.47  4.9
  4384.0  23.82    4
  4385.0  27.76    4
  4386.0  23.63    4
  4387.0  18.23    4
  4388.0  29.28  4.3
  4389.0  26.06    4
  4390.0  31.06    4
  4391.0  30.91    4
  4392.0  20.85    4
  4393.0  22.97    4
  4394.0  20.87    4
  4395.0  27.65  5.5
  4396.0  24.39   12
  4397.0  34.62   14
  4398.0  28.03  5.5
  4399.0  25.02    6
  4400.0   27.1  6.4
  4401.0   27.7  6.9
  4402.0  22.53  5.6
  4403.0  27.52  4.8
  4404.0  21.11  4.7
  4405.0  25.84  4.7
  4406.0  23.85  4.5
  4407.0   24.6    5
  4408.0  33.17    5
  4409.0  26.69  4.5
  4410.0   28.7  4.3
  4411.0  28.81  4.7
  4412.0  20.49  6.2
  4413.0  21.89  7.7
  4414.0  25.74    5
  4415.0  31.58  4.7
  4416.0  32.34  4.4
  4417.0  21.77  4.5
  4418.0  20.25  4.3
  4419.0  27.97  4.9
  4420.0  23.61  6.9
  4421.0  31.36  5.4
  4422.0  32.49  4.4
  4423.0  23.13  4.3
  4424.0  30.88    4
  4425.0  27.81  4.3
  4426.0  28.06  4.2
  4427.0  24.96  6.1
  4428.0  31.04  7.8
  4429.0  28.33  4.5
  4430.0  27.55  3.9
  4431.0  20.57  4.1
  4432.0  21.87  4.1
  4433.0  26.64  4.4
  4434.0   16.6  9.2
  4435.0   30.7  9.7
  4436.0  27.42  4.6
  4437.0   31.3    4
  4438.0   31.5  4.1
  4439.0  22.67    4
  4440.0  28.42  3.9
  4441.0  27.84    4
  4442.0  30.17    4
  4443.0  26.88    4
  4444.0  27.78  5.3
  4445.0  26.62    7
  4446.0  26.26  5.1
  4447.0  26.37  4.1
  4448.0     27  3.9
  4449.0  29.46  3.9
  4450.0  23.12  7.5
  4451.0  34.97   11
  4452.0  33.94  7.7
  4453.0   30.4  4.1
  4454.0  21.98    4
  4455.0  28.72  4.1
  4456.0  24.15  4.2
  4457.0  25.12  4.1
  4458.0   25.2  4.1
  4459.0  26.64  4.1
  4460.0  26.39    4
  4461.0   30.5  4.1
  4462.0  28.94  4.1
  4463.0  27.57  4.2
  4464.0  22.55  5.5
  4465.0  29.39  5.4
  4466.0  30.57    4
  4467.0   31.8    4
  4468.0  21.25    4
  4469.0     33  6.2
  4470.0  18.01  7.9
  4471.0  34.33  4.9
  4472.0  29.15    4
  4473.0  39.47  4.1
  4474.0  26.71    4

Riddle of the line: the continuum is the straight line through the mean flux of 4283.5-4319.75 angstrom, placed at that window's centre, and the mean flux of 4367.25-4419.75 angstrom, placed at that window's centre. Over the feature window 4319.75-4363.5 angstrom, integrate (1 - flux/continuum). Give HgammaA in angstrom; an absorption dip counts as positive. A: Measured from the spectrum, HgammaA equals -3.9 angstrom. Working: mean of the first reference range 26.1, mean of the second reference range 26.3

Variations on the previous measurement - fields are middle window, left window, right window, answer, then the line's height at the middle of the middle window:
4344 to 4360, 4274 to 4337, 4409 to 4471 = 0.87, 26.4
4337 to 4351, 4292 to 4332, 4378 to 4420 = -4.20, 26.2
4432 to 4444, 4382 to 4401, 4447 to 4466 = 0.09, 27.3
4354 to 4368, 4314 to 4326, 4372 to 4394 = -0.67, 26.7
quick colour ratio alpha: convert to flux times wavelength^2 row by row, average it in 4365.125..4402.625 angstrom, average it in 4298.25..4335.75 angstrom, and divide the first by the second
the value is 1.05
